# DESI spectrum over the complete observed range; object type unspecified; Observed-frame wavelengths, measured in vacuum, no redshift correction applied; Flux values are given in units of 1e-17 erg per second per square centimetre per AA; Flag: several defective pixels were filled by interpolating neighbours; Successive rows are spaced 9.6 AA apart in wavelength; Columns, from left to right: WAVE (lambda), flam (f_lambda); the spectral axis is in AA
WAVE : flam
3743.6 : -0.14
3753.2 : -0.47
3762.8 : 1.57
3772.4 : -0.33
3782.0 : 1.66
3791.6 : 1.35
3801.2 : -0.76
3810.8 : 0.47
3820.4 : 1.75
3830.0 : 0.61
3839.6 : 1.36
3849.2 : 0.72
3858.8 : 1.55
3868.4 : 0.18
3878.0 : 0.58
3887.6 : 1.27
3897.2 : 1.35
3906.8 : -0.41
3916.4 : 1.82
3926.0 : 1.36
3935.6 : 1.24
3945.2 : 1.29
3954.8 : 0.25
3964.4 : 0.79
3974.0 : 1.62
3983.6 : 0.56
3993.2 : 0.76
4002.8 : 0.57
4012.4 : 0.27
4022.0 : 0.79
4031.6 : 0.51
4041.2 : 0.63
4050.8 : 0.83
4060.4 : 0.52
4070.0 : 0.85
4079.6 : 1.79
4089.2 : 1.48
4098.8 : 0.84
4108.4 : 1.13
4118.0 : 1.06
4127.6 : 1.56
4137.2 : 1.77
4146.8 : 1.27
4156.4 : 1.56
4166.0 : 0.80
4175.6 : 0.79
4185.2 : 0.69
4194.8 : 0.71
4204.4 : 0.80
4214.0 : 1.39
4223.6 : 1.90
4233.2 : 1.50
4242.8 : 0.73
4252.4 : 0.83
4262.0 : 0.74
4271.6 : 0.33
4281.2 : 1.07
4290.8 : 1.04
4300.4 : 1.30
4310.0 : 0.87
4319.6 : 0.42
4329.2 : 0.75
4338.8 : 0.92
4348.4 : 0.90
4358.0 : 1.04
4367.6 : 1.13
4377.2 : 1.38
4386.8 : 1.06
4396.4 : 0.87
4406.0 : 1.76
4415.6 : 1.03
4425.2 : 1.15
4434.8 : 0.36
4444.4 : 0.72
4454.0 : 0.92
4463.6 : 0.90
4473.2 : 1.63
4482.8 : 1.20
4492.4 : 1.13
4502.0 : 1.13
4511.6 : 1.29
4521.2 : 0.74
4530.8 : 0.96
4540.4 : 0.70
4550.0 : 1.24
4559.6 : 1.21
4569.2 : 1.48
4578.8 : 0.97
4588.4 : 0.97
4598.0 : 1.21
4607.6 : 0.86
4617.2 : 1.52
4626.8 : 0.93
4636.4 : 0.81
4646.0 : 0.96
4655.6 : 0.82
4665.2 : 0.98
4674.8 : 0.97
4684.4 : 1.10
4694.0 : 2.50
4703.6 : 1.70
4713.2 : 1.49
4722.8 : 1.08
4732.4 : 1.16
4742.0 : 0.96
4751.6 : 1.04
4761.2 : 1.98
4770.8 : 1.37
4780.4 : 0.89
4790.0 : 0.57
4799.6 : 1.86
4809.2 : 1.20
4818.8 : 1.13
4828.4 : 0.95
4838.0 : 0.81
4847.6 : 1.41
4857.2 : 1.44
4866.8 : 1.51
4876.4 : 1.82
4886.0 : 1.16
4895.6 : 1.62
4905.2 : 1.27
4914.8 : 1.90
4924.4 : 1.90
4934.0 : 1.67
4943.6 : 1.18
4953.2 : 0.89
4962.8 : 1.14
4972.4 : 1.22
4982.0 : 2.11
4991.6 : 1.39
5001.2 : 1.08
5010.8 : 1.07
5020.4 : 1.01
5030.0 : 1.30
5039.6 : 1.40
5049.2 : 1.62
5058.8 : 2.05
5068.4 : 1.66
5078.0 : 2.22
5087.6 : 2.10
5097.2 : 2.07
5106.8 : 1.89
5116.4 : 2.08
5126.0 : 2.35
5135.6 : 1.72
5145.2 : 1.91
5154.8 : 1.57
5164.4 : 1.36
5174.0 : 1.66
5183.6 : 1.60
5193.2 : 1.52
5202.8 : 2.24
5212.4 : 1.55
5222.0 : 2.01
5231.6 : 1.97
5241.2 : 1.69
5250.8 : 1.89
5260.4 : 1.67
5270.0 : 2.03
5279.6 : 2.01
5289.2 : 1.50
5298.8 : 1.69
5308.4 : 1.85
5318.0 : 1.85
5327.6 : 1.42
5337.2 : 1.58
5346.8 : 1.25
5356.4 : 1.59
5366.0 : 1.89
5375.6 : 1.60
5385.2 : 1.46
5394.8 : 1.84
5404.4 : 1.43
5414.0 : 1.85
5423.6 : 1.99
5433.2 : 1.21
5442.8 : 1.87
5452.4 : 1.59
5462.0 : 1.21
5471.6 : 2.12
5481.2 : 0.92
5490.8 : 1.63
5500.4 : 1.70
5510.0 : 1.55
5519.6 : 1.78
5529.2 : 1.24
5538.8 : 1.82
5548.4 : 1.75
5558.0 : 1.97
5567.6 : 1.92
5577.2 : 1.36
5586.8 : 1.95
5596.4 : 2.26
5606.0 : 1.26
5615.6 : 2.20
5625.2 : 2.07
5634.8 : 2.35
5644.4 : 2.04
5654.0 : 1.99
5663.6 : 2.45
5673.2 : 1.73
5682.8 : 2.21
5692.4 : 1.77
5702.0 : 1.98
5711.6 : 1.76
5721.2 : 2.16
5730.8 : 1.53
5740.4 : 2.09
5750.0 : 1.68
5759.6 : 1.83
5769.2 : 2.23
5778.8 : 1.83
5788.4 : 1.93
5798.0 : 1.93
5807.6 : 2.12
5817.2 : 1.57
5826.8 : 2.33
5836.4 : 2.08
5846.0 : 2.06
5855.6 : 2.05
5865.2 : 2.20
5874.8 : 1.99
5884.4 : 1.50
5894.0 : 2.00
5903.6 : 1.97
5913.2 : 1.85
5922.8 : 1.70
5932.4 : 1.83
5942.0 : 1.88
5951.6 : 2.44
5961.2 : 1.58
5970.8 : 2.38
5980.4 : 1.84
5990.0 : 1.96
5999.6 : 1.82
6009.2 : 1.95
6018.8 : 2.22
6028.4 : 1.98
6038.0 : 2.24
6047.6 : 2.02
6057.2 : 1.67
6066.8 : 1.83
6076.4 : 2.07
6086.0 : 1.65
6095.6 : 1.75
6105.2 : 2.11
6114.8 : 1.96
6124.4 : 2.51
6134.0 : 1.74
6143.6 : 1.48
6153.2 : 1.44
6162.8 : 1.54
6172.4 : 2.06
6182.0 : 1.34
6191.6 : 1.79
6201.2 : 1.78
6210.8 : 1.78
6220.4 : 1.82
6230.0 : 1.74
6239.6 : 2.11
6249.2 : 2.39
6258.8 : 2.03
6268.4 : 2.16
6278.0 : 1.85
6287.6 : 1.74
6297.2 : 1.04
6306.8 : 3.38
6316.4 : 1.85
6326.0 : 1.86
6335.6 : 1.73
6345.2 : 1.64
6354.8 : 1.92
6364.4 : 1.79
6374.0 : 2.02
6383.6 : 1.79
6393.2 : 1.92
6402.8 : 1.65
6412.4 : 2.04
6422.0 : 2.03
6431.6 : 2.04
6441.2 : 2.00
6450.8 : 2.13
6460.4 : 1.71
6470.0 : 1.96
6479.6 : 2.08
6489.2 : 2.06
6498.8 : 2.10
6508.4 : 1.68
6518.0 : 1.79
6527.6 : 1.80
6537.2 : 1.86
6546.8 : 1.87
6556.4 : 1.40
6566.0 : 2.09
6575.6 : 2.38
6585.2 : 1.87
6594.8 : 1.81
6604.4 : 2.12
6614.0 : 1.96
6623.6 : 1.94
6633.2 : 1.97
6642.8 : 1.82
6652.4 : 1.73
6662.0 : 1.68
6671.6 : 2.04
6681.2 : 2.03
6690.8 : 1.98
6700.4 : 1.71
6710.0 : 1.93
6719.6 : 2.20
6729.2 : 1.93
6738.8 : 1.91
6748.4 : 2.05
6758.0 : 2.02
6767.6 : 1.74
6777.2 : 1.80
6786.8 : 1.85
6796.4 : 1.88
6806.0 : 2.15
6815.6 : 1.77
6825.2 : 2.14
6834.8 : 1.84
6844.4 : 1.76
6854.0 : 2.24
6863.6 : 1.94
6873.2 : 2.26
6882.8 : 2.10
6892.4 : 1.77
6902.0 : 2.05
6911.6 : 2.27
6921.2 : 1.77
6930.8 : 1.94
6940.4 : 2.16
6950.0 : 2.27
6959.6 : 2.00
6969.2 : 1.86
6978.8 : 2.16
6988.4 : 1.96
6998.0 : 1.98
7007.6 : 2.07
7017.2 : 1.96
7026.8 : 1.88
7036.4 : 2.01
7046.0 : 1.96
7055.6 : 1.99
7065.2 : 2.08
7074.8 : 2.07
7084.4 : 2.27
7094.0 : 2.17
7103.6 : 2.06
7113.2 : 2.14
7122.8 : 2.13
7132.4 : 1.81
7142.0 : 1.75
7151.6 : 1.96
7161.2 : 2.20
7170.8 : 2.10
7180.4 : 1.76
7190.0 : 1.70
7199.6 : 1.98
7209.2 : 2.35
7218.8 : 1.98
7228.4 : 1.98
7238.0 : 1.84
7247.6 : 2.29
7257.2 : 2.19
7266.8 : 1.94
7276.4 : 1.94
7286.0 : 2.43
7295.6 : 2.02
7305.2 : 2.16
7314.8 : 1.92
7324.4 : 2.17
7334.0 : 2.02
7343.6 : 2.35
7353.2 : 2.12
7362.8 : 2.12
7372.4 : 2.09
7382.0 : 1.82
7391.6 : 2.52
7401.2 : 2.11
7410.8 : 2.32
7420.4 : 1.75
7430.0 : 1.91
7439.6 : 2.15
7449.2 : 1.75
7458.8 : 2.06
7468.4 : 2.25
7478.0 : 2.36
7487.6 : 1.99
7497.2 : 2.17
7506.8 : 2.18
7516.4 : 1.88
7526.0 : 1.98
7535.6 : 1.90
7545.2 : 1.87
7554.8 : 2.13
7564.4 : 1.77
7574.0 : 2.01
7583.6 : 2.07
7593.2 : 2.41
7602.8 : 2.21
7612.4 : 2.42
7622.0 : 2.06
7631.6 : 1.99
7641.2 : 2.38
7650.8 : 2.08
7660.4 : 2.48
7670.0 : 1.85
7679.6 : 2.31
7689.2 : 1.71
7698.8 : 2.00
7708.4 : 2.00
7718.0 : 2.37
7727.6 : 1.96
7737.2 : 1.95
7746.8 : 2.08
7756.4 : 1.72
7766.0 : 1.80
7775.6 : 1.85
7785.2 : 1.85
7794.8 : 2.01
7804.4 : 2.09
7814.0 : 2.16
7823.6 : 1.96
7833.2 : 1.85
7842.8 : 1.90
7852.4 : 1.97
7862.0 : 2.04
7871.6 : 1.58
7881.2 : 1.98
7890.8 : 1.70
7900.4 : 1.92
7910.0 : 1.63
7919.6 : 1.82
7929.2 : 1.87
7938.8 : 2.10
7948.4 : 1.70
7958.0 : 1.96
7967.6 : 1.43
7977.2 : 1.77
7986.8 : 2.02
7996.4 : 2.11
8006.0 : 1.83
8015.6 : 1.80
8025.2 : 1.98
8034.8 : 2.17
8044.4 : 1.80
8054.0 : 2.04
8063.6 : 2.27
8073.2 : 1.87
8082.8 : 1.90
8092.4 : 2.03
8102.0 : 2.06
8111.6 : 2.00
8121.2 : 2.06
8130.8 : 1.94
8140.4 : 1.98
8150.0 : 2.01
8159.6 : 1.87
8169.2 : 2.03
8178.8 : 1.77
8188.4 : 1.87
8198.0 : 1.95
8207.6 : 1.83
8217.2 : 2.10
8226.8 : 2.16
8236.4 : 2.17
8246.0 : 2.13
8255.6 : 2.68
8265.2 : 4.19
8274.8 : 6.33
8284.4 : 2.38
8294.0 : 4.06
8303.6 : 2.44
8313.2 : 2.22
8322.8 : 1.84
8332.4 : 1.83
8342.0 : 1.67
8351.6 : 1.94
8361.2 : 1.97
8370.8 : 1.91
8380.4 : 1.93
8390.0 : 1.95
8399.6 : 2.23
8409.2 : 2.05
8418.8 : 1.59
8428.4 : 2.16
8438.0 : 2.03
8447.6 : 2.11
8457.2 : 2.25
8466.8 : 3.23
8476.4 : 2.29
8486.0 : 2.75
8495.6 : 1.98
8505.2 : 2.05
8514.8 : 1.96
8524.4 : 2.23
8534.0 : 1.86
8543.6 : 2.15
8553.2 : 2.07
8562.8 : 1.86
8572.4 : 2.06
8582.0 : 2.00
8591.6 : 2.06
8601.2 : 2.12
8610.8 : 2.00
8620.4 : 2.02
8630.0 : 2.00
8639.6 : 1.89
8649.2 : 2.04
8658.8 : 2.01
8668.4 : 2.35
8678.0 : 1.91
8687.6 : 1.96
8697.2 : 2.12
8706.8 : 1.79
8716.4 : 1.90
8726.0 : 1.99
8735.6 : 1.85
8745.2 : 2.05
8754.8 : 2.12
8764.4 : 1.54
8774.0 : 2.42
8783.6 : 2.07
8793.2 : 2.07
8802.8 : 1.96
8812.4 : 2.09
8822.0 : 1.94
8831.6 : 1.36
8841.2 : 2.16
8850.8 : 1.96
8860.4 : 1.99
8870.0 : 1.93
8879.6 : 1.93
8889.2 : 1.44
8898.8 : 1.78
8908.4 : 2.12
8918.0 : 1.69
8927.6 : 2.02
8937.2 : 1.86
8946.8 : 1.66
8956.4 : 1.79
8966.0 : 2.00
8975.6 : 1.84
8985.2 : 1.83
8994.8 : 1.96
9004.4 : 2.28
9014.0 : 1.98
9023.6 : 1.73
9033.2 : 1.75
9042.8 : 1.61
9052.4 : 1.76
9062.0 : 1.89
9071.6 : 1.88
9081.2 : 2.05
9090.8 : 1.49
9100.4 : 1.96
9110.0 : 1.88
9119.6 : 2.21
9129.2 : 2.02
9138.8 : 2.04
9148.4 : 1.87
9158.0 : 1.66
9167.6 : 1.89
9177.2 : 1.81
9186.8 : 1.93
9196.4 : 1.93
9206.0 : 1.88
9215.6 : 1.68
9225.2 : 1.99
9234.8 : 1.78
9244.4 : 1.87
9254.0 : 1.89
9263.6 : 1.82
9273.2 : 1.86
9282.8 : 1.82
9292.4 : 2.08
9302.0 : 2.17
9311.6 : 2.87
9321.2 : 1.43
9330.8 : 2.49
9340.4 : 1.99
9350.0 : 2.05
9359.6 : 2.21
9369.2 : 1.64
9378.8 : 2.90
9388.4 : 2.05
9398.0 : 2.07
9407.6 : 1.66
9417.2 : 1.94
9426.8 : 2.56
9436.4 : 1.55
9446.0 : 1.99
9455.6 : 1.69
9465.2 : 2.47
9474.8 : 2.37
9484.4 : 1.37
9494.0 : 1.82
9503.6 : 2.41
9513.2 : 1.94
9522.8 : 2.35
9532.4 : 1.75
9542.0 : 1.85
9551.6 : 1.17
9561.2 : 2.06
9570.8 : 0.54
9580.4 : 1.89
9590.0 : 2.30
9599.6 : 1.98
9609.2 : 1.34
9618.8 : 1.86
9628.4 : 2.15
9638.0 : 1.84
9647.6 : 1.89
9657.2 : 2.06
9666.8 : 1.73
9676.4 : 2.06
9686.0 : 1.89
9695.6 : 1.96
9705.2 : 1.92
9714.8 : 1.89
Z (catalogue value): 0.260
